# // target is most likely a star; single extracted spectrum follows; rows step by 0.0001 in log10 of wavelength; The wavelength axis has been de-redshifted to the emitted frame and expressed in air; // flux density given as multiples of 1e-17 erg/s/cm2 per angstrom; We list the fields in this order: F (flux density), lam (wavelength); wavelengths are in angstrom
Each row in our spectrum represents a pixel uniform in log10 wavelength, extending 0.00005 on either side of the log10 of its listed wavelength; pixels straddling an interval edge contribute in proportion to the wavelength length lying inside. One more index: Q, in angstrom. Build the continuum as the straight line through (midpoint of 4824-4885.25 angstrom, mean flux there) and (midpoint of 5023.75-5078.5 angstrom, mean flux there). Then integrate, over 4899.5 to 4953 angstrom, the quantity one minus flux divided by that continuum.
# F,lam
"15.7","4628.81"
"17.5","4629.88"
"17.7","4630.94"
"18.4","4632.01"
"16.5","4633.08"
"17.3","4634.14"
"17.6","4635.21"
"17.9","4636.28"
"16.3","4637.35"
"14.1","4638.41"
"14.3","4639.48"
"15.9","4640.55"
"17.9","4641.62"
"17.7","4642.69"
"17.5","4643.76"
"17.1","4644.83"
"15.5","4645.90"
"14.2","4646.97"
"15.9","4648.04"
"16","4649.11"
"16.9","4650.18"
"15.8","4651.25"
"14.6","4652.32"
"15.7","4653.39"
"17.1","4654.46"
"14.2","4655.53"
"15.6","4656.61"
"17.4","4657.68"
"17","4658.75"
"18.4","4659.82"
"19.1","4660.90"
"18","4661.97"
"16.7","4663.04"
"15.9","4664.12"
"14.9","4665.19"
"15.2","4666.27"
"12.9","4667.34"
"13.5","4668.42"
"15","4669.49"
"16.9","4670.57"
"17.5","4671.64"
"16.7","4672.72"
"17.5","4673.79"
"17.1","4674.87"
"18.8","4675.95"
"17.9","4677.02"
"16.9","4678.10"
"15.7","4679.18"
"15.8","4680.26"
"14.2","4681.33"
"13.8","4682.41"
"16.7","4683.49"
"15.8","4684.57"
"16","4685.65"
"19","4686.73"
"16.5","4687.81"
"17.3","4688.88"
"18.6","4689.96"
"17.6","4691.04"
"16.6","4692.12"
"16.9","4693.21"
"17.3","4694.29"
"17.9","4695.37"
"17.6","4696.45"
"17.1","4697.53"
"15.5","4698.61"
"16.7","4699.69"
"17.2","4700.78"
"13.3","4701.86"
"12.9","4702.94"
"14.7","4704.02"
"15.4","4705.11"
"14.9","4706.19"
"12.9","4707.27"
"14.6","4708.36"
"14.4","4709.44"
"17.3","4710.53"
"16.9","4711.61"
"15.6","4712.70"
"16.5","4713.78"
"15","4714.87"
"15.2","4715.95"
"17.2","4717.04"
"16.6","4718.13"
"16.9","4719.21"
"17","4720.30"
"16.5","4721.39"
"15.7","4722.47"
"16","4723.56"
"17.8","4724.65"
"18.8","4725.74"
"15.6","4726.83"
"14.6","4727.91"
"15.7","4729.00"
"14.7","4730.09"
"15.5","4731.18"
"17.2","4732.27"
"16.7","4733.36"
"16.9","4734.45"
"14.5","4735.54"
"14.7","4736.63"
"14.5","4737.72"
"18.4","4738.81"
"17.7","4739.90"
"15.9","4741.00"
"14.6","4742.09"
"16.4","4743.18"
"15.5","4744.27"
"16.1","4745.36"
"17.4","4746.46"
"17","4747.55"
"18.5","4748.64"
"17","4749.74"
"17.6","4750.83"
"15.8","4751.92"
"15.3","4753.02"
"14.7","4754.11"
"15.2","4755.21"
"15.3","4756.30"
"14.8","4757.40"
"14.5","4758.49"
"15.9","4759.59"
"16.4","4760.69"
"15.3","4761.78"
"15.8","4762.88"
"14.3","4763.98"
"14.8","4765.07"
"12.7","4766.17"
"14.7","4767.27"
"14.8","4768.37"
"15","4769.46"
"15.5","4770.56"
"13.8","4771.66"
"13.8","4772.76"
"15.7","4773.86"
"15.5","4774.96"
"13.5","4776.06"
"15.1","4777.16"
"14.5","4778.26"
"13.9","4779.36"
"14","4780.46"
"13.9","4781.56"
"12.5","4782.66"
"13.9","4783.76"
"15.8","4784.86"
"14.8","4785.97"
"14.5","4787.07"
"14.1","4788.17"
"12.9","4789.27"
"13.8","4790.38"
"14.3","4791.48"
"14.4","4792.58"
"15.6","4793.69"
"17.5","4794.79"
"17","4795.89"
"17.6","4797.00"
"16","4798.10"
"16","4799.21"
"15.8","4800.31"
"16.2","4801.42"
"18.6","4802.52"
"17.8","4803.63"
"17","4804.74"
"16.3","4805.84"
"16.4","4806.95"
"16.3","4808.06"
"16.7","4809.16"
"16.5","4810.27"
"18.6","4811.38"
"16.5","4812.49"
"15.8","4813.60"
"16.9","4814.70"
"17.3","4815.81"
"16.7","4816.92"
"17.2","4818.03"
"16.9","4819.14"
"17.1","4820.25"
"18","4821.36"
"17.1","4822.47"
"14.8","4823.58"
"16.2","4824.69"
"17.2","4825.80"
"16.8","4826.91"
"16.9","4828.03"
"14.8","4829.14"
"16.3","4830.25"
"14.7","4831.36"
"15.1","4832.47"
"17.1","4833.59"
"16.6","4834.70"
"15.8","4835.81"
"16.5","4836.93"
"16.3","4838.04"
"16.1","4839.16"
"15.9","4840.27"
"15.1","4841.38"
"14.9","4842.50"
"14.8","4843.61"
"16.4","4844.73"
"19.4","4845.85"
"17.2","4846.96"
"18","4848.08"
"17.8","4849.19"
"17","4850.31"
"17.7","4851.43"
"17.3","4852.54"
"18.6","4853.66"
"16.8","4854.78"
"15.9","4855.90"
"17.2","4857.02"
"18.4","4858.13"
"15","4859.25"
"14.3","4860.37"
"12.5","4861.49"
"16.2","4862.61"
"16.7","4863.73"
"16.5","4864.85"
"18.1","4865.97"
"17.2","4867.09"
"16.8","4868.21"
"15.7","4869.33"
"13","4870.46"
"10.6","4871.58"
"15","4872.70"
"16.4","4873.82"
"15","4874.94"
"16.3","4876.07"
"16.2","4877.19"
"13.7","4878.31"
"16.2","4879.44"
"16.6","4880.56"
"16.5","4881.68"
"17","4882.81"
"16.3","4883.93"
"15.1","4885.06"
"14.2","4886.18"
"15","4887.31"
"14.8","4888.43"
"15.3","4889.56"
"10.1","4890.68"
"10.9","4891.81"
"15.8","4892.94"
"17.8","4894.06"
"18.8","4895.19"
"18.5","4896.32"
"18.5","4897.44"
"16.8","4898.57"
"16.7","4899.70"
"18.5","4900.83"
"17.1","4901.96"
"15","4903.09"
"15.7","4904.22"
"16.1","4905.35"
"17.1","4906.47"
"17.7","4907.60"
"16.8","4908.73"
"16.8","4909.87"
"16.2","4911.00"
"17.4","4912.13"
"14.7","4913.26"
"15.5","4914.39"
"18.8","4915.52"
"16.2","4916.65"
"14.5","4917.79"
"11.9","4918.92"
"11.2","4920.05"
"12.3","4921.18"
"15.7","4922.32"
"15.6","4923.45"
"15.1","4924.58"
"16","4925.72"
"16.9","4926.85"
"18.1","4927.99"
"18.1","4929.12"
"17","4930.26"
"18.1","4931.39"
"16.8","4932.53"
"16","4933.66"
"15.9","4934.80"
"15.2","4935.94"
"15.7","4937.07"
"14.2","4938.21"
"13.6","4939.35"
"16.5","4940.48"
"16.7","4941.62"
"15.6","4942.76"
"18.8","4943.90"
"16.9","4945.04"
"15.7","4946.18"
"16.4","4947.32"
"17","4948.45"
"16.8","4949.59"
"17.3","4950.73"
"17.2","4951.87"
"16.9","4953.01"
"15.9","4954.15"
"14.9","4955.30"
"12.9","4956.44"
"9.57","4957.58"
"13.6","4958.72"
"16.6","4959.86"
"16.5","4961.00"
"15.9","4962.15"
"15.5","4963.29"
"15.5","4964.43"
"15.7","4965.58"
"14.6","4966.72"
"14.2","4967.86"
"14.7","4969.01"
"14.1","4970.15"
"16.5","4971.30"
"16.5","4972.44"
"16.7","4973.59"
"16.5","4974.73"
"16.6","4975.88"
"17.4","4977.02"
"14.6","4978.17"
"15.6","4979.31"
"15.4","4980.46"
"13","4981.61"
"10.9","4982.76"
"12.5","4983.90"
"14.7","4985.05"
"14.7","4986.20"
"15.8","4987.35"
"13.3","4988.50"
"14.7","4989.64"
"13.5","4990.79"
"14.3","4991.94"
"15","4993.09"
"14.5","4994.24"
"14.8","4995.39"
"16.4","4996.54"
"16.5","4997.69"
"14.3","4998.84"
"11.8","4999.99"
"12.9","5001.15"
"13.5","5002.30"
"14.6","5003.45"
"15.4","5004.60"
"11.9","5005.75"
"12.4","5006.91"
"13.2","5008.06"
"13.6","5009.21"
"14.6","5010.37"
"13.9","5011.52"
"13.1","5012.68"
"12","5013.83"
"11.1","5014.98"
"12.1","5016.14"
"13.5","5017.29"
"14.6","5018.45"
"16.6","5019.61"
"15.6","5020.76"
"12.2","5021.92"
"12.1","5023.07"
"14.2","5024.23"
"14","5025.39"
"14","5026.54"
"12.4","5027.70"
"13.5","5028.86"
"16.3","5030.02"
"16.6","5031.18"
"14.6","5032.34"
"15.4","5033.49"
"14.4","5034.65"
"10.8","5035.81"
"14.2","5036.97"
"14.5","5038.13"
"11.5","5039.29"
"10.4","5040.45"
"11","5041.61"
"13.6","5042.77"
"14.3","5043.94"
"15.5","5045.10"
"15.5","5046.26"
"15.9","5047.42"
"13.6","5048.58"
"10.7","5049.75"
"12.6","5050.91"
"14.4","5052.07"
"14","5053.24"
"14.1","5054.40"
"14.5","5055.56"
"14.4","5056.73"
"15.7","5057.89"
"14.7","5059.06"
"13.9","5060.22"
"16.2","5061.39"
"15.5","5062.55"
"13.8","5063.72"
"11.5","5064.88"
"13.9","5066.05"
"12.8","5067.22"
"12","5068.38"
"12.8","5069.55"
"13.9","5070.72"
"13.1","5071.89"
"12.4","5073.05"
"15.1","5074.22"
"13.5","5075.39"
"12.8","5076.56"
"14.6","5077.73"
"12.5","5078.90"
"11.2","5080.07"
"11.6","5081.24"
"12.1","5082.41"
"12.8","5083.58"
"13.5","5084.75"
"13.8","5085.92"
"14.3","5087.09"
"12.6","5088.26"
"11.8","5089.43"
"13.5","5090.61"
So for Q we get -3.0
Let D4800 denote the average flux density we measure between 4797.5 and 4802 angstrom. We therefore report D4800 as 16.1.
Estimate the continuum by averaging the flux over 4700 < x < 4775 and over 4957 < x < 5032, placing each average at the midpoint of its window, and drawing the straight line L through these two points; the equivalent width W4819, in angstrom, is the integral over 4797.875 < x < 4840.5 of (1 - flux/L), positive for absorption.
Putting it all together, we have -3.59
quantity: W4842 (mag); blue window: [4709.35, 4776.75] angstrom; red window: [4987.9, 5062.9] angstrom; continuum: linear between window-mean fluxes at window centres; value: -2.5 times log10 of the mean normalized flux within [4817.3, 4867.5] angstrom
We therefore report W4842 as -0.09 mag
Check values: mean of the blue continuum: 15.8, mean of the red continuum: 13.9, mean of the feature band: 16.5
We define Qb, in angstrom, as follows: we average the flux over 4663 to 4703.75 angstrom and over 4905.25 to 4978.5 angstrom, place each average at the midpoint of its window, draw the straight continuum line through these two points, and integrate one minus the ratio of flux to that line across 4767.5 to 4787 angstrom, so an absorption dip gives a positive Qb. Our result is 2.0 angstrom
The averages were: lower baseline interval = 16.3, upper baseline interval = 15.8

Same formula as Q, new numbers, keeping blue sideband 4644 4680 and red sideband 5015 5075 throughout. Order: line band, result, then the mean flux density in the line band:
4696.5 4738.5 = 0.3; 15.8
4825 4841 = -1.0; 16.1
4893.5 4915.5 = -3.4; 17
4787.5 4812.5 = -1.2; 16.2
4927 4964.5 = -4.0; 16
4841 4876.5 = -2.8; 16.2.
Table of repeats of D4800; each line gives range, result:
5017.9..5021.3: 15.6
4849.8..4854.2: 17.7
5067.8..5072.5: 13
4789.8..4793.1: 14.2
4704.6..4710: 14.4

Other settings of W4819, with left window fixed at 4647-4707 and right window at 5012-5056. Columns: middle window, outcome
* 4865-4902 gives -2.5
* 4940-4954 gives -2.4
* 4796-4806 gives -1.0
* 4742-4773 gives 0.4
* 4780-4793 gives 1.2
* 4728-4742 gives -0.1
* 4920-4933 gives -1.5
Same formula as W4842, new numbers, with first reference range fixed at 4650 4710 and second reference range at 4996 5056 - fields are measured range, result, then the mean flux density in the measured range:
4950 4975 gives -0.09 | 15.3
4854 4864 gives -0.07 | 15.9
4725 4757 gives -0.03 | 16.1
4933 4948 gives -0.12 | 16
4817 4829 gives -0.11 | 16.7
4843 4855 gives -0.16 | 17.4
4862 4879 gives -0.05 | 15.5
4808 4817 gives -0.11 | 16.9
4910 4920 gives -0.07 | 15.5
